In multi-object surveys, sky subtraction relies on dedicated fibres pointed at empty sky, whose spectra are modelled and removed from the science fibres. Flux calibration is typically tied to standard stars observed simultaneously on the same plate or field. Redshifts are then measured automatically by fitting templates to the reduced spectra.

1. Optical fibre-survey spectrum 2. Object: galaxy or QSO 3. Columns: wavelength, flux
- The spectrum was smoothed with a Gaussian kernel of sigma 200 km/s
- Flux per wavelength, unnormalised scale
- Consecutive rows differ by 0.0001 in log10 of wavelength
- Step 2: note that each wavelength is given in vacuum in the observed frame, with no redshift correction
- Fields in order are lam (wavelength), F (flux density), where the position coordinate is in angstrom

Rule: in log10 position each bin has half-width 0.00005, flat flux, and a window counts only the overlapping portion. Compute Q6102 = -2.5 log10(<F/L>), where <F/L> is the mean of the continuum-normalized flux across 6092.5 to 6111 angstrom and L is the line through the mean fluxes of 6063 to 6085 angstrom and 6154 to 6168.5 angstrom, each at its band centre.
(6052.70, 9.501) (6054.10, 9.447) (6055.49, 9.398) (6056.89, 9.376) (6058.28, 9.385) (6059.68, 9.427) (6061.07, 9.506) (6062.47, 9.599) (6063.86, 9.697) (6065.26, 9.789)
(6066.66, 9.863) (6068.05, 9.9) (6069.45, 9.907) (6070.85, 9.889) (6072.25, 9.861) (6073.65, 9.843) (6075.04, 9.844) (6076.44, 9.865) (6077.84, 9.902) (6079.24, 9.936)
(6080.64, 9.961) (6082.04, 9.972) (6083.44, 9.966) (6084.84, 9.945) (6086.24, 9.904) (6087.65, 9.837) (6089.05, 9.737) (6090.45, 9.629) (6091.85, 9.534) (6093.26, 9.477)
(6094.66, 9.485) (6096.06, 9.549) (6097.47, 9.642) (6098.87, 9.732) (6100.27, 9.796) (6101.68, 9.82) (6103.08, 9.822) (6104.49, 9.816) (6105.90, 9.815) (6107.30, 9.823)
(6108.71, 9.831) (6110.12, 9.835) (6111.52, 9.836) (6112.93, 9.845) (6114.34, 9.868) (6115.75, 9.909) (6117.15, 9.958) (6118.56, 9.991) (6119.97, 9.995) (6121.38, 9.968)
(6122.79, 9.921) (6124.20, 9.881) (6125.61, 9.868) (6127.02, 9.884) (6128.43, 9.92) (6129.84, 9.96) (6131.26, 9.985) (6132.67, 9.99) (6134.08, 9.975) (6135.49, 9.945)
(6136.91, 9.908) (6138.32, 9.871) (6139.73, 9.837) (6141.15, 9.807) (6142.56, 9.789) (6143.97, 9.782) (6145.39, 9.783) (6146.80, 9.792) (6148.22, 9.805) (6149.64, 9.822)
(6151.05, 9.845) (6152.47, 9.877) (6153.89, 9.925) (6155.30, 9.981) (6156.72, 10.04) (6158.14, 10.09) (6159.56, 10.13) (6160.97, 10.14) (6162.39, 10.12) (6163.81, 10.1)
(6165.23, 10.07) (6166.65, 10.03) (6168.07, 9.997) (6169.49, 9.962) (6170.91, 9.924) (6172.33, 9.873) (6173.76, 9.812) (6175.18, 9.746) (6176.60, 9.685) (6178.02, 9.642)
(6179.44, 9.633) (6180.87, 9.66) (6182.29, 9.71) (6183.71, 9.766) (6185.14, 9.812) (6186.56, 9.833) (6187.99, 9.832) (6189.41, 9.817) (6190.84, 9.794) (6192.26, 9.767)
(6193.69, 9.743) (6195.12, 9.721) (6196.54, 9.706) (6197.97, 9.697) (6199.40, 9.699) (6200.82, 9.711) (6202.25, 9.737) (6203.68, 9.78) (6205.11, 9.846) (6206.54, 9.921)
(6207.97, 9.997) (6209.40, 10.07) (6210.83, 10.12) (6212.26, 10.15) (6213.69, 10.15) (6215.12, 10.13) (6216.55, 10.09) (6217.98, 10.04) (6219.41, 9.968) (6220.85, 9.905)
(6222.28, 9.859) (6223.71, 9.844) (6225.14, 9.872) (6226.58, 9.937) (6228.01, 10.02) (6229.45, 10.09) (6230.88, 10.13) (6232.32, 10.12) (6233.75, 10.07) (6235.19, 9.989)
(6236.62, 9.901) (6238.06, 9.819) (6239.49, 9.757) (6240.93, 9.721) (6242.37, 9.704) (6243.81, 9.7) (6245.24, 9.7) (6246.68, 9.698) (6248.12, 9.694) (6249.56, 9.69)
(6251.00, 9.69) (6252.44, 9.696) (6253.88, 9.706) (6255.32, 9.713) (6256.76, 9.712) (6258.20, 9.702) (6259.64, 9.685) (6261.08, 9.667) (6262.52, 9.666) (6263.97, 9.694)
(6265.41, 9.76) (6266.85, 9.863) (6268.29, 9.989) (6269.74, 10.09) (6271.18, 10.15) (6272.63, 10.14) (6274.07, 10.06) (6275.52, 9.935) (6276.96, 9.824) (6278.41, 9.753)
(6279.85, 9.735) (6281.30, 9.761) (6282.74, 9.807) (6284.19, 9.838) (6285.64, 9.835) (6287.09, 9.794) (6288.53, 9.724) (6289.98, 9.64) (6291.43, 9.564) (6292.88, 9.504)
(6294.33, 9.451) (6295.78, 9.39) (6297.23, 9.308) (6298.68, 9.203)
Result 0.02 mag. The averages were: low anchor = 9.88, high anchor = 10.1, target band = 9.73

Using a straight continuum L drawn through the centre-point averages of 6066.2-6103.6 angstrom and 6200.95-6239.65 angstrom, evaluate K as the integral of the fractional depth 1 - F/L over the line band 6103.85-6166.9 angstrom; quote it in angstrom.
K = -0.3 angstrom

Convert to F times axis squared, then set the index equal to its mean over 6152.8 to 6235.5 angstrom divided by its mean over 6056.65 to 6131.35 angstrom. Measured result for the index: 1.0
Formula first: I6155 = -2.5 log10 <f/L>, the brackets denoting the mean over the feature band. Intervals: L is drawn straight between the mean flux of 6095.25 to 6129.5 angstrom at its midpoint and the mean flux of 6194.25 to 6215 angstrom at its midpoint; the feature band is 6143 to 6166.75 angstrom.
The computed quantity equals -0.01 mag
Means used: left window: 9.85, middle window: 9.96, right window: 9.88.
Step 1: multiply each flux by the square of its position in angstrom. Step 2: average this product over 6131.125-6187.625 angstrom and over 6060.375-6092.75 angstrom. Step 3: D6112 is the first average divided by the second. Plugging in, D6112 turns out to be 1.0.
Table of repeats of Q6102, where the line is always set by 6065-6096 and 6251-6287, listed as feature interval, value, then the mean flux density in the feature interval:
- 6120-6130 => -0.01 mag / 9.92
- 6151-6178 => -0.02 mag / 9.96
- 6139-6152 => 0.00 mag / 9.81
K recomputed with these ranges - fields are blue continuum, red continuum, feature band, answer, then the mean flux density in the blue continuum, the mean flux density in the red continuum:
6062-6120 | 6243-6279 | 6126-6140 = -0.2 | 9.81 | 9.8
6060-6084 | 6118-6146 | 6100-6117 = 0.1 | 9.84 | 9.9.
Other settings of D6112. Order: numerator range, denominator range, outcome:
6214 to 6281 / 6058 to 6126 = 1.06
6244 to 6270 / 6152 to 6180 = 1.01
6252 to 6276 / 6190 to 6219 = 1.01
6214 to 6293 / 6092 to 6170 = 1.04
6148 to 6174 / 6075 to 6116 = 1.04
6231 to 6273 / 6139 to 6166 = 1.02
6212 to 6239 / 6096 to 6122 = 1.06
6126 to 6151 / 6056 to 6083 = 1.03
